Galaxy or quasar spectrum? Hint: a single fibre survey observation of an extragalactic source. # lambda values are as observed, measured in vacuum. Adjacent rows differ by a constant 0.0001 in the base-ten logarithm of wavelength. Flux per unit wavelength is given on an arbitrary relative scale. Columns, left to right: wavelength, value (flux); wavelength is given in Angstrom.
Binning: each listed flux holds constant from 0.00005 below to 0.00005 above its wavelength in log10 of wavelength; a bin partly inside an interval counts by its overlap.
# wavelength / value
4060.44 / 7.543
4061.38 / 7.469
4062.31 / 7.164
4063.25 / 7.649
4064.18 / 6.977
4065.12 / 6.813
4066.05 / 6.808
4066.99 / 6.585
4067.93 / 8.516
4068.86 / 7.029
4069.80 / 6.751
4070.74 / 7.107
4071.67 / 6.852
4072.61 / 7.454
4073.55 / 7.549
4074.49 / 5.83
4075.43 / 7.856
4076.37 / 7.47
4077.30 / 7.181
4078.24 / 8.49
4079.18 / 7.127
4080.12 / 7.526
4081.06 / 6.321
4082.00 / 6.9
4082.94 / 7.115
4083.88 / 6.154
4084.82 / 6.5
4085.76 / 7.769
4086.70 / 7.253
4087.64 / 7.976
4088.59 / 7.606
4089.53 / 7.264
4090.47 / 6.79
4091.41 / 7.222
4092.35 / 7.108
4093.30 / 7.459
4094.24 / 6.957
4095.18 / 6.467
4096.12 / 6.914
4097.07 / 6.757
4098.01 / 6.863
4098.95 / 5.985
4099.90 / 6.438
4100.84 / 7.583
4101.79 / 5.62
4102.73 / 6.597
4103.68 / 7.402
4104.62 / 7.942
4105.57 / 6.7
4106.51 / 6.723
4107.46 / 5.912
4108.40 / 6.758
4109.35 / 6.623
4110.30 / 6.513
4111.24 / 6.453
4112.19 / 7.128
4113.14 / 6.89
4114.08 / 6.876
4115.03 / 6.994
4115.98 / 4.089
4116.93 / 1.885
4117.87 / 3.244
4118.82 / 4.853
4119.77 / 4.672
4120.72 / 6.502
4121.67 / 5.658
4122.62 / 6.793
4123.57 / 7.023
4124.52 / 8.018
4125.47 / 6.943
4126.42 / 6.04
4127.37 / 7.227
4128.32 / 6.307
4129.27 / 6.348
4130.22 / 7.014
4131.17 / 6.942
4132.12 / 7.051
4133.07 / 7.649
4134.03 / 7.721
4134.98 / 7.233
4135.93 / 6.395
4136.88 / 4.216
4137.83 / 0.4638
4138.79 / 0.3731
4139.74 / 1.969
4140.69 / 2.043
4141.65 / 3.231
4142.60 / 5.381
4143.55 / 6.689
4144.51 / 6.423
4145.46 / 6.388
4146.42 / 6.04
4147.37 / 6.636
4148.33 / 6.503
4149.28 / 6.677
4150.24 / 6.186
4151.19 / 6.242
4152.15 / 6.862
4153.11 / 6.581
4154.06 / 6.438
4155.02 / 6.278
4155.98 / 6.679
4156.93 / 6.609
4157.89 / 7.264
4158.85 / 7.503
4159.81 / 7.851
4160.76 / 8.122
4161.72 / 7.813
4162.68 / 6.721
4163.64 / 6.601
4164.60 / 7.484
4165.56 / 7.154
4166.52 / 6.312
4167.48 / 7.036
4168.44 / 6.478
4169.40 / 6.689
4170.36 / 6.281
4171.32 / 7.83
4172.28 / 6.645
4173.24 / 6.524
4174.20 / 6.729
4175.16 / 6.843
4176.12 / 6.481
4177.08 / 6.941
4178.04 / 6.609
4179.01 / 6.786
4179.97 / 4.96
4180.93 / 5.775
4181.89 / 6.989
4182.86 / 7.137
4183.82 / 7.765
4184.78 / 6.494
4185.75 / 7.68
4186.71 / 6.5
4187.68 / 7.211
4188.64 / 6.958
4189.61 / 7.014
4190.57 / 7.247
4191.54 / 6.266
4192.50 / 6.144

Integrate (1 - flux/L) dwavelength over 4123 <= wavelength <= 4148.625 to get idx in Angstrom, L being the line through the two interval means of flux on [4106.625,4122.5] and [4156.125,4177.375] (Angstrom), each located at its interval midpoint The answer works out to 2.1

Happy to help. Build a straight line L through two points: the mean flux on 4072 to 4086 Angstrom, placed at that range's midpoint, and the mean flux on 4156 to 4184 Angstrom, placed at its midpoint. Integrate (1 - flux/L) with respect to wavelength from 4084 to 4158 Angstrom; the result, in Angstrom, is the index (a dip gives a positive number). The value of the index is 8.4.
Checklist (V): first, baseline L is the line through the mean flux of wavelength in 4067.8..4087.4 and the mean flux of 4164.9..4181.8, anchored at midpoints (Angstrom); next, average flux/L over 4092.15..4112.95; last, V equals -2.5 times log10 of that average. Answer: 0.04 mag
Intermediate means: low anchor 7.17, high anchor 6.61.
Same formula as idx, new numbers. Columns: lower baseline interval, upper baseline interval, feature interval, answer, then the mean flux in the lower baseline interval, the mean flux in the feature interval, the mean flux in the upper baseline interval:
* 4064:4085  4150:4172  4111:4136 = 2.5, 7.09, 6.29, 6.92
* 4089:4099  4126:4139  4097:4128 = 0.7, 6.94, 6.29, 5.89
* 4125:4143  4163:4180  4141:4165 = -2.1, 5.29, 6.57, 6.73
